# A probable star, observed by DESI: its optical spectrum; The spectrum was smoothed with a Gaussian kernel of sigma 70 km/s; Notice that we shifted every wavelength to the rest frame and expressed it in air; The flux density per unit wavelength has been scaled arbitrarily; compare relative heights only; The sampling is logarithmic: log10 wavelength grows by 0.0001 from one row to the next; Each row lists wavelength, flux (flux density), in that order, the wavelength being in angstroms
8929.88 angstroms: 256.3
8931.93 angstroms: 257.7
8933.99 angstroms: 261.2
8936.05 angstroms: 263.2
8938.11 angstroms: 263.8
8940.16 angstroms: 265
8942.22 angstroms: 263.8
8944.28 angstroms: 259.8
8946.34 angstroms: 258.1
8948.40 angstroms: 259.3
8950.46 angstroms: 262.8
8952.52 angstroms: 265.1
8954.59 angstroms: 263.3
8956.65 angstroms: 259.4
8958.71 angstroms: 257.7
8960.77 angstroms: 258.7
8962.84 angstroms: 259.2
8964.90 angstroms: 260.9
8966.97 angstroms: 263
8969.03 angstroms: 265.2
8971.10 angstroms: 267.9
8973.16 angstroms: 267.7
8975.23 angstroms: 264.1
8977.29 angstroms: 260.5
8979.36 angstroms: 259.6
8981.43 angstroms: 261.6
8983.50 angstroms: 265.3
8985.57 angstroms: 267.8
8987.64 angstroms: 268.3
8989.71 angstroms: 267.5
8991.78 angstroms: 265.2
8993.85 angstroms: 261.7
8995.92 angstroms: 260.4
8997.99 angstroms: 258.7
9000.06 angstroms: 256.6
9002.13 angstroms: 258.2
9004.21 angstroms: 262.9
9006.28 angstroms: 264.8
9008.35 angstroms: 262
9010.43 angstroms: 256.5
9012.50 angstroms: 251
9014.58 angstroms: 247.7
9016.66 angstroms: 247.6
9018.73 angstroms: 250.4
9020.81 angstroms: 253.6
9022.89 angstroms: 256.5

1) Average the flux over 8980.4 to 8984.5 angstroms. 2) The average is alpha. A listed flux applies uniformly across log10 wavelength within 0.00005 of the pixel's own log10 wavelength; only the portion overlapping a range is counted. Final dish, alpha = 263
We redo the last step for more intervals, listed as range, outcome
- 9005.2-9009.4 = 264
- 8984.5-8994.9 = 266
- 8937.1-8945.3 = 263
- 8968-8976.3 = 266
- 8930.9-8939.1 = 261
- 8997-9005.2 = 259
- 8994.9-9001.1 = 259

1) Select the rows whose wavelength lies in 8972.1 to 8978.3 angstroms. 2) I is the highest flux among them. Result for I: 267.7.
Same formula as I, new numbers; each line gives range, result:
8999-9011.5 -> 264.8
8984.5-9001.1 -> 268.3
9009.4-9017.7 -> 256.5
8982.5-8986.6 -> 267.8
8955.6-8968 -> 263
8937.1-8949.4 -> 265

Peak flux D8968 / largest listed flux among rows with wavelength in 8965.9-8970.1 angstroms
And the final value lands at 265.2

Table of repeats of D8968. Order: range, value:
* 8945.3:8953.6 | 265.1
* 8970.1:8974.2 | 267.9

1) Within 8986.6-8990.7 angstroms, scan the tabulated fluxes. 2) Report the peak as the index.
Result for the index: 268.3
